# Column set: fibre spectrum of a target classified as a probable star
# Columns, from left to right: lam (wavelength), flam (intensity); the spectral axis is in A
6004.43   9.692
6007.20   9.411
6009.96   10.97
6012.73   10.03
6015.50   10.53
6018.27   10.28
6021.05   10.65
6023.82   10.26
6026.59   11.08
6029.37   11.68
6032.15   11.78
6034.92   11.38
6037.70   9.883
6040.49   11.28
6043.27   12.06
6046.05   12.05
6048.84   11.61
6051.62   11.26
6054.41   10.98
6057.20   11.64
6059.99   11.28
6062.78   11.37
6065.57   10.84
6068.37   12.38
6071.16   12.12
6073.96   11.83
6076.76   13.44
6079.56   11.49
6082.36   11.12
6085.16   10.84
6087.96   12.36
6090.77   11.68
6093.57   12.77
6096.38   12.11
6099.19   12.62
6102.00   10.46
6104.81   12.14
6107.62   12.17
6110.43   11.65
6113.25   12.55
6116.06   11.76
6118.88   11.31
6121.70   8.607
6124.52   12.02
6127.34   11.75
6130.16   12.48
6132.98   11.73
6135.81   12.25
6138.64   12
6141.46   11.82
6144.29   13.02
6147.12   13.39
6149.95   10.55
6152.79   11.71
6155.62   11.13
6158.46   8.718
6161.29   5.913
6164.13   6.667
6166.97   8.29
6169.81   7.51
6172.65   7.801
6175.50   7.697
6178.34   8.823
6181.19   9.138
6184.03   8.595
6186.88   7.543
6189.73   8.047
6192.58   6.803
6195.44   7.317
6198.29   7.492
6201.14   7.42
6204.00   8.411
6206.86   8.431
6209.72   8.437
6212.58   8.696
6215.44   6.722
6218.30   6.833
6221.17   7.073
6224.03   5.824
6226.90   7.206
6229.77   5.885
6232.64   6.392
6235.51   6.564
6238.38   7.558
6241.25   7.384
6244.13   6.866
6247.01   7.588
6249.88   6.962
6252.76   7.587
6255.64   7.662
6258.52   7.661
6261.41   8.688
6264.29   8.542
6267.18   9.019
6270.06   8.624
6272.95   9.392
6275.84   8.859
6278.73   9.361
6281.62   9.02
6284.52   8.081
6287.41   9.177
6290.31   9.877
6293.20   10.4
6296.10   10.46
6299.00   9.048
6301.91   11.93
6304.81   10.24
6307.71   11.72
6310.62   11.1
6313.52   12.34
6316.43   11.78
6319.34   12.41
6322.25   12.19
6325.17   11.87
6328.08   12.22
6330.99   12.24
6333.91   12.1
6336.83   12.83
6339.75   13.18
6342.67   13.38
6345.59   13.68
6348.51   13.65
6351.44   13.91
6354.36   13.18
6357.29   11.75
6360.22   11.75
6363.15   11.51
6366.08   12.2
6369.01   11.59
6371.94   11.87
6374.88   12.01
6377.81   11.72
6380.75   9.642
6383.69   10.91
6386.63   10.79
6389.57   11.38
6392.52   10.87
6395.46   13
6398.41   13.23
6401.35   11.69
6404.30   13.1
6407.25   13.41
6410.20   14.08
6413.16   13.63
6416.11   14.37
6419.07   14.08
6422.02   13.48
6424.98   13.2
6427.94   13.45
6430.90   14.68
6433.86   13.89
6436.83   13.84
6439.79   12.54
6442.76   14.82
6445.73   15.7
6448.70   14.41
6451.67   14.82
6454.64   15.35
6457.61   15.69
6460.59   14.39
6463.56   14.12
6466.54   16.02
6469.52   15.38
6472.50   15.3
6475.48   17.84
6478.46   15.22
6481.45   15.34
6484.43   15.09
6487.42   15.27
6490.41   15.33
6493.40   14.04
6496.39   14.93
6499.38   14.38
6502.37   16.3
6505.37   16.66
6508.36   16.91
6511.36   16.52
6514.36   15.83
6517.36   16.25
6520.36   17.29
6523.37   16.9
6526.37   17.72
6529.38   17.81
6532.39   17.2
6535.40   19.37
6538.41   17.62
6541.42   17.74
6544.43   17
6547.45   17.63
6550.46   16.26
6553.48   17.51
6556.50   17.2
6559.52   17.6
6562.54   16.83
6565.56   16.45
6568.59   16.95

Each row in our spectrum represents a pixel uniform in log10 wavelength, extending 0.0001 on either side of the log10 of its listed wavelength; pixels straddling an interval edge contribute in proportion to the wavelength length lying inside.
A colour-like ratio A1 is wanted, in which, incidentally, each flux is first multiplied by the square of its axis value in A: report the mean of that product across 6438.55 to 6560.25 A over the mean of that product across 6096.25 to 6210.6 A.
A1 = 1.81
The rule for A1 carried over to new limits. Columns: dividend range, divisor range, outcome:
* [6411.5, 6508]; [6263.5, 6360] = 1.39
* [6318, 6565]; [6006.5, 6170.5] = 1.45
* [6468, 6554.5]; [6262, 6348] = 1.61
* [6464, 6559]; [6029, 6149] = 1.60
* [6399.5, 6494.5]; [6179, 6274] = 2.03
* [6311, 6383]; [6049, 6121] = 1.14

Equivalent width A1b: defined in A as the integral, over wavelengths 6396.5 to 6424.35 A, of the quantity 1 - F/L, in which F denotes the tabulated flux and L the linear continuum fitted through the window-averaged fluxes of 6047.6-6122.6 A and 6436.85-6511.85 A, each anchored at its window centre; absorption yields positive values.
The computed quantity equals 2.3 A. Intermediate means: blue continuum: 11.7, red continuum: 15.3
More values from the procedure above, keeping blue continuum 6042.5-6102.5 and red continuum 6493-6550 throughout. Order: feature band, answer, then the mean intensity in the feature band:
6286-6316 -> 7.7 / 10.7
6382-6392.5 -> 3.0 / 11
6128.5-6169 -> 6.2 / 10.6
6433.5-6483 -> 3.3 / 15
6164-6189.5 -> 9.6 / 8.08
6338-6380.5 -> 7.1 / 12.4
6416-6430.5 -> 1.8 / 13.7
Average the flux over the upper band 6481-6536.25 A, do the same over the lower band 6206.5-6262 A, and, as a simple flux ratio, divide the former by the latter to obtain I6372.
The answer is 2.24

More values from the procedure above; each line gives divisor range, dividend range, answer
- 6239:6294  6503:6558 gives 2.04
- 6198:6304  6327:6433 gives 1.55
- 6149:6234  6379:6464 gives 1.70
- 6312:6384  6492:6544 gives 1.36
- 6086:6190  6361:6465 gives 1.24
